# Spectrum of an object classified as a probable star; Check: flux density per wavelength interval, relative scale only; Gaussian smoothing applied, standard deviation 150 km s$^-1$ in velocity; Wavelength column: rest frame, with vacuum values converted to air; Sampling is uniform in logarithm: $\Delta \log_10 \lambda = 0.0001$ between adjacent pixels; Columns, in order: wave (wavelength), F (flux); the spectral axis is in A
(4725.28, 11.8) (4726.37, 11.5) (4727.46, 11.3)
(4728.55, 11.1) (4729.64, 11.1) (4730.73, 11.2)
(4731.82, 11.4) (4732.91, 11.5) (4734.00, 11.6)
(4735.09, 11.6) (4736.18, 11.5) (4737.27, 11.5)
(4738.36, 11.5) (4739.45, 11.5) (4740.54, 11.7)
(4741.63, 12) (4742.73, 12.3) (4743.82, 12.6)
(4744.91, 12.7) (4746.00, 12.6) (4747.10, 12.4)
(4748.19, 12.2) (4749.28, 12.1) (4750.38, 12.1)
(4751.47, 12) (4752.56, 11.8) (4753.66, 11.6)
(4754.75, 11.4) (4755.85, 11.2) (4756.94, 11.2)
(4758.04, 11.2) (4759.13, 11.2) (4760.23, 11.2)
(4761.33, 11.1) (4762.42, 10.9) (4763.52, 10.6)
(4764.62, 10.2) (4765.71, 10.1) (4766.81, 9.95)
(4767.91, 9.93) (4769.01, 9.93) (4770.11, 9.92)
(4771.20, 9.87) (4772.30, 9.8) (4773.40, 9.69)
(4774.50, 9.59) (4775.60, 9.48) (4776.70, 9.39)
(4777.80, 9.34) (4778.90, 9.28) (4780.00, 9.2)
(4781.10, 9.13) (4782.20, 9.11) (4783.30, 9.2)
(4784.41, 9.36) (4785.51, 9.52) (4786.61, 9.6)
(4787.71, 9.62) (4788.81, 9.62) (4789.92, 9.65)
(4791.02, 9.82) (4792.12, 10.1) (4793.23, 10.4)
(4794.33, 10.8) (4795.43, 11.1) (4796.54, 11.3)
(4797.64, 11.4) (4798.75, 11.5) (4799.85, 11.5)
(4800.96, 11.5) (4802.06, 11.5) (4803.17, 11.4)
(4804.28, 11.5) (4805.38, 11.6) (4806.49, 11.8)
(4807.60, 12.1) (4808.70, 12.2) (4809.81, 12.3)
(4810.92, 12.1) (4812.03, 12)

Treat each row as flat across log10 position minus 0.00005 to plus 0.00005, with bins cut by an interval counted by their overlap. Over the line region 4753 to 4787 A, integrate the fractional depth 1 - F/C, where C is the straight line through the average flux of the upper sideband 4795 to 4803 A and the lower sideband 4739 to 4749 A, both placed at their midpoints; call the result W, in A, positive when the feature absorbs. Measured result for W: 5.0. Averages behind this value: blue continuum 12.2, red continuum 11.4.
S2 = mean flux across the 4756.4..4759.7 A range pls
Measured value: 11.2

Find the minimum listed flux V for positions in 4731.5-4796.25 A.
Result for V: 9.11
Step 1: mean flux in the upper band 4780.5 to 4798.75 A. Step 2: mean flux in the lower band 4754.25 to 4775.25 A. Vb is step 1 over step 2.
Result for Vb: 0.96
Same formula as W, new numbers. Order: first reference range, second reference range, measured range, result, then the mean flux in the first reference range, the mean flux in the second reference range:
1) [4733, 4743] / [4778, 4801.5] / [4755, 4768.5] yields 0.3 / 11.7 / 10.1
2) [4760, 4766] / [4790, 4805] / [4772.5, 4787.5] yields 2.0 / 10.7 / 11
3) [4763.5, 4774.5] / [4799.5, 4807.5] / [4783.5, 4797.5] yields 1.1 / 9.95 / 11.6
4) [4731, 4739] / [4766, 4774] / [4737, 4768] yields -2.3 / 11.5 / 9.87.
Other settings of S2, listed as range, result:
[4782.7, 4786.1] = 9.35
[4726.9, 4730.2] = 11.2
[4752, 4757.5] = 11.4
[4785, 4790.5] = 9.61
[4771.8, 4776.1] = 9.63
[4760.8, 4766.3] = 10.6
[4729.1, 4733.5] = 11.3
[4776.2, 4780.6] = 9.3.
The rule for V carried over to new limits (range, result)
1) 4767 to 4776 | 9.48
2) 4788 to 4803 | 9.62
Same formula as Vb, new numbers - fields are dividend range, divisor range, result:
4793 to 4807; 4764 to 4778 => 1.16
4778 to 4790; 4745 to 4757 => 0.79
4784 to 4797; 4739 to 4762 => 0.85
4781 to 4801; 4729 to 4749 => 0.86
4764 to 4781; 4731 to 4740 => 0.84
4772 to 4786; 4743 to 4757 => 0.78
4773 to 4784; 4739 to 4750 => 0.76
